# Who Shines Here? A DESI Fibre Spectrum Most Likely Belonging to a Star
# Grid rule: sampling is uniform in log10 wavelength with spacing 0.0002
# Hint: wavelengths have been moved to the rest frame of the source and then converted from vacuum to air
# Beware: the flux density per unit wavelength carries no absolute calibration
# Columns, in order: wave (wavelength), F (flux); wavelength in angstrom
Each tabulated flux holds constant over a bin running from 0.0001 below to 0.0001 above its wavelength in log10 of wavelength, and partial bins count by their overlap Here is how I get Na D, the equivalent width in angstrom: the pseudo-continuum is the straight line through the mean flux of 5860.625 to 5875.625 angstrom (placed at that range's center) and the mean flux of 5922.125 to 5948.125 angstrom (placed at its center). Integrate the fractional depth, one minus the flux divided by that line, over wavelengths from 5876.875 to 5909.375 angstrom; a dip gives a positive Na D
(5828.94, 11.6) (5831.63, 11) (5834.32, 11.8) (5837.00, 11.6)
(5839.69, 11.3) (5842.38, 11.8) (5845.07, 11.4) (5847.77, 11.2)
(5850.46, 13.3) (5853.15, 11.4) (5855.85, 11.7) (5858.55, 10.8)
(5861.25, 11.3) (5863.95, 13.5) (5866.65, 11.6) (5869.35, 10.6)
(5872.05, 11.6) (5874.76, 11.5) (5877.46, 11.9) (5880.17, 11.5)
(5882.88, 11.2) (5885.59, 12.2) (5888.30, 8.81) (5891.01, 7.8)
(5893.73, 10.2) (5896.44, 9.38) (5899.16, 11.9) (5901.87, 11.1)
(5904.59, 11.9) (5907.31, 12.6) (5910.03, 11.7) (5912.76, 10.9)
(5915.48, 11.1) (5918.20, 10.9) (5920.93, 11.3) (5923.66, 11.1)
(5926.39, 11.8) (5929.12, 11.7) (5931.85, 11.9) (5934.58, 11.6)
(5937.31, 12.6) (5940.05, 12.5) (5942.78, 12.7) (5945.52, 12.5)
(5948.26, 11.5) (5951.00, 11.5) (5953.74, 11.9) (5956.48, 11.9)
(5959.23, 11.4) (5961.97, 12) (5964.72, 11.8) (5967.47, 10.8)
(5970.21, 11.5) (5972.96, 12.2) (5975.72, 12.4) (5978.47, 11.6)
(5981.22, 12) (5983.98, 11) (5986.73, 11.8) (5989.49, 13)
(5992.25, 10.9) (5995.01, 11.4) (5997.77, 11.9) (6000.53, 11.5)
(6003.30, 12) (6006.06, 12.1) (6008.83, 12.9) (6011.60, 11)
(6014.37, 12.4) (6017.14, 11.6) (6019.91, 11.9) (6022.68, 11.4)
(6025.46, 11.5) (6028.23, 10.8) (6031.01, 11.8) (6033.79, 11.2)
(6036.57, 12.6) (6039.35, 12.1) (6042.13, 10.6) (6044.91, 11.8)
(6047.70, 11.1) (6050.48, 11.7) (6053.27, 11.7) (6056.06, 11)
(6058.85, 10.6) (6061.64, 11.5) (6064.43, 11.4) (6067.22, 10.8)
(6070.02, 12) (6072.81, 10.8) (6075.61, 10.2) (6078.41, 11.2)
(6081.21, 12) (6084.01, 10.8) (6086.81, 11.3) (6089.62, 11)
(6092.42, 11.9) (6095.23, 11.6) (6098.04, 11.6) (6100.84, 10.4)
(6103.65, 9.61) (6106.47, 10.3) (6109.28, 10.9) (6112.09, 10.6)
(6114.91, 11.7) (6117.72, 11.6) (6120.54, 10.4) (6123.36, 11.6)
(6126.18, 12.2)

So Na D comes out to 2.63 angstrom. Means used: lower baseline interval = 11.7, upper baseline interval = 12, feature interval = 10.9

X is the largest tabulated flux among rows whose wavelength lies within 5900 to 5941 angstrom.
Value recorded 12.6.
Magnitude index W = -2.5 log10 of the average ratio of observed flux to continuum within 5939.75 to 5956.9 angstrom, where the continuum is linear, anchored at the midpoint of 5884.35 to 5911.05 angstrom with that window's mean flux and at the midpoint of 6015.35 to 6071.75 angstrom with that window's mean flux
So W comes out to -0.10 mag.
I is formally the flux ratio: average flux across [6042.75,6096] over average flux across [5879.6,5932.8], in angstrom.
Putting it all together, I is 1.02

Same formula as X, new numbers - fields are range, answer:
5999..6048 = 12.9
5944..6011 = 13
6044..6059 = 11.8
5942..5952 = 12.7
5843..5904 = 13.5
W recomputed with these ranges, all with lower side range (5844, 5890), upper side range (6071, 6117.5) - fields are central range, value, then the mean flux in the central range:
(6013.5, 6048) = -0.04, 11.6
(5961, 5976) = -0.04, 11.7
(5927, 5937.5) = -0.05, 11.9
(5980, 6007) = -0.05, 11.8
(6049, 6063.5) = -0.02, 11.3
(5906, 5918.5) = -0.01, 11.5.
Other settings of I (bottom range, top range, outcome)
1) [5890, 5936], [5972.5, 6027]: 1.06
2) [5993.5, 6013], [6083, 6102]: 0.95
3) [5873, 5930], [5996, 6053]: 1.06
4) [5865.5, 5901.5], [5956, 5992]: 1.09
